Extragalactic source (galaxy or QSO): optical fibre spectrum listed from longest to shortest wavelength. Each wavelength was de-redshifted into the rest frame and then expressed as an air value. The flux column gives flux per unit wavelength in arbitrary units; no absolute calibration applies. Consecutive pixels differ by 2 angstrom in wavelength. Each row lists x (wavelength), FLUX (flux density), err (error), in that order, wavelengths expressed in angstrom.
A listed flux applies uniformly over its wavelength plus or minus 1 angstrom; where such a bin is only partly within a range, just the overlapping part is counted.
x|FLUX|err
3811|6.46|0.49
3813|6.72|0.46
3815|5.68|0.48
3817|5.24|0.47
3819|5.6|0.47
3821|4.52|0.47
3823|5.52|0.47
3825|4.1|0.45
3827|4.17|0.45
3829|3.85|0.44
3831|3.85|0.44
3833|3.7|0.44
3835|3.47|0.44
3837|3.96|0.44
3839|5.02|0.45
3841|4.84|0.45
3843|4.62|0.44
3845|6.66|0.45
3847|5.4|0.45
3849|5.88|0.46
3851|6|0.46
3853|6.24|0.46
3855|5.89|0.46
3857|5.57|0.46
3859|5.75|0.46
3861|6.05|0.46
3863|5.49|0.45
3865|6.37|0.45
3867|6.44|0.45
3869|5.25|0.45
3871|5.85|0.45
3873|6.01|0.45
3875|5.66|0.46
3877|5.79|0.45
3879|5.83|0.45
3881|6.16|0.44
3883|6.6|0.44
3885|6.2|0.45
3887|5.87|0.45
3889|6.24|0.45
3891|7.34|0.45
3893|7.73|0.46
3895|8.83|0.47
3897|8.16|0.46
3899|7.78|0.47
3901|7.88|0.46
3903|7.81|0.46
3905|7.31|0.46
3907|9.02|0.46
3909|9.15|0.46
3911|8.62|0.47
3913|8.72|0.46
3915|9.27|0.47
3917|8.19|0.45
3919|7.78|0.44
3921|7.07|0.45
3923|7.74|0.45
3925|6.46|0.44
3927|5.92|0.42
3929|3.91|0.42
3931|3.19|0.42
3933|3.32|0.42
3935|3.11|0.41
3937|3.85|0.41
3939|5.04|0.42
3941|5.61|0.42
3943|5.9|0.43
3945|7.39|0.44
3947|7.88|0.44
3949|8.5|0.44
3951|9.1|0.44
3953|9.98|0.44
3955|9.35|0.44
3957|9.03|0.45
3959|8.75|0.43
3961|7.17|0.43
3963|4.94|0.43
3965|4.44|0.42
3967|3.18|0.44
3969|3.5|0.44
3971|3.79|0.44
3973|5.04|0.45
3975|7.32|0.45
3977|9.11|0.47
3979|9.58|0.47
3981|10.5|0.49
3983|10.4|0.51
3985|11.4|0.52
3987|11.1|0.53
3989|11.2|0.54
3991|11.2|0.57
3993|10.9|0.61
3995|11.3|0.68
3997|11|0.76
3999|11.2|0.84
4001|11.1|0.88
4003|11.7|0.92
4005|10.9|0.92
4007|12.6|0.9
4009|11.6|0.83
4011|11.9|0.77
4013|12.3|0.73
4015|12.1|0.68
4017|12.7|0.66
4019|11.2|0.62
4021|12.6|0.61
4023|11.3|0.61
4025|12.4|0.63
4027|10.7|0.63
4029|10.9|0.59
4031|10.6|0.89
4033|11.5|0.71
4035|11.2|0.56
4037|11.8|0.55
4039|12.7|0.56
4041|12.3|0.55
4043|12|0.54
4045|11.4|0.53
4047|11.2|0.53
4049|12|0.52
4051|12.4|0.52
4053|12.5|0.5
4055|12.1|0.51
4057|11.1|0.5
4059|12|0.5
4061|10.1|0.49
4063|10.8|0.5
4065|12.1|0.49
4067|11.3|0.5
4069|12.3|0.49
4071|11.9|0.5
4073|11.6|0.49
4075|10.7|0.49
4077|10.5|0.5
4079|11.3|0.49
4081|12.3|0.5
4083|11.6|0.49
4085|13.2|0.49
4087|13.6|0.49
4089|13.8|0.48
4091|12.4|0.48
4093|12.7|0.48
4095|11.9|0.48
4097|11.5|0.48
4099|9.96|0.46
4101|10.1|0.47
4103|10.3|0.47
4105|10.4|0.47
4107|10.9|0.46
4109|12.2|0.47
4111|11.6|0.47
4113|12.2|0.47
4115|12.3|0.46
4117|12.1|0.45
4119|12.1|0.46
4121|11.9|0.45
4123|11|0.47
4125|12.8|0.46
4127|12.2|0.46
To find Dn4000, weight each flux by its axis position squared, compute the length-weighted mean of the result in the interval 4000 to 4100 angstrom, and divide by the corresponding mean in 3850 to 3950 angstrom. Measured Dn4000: 1.94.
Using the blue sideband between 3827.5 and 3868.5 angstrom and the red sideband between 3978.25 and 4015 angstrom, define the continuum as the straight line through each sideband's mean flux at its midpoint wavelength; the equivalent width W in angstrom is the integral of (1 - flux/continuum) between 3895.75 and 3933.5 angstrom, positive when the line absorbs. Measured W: 2.6 angstrom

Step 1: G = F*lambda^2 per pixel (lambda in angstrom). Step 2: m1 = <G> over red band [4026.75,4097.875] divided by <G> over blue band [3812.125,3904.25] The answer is 2.2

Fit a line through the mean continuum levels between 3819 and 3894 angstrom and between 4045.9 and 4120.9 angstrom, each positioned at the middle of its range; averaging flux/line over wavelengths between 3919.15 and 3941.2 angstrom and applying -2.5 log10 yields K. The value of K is 0.41 mag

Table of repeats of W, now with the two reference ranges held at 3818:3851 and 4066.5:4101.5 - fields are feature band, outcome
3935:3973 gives 8.1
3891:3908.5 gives -3.9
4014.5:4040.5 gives -3.7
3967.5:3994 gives 0.7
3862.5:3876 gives -0.4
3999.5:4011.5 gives -2.5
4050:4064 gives -0.6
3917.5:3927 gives 0.1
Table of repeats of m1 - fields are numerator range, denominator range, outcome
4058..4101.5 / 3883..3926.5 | 1.66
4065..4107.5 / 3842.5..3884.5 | 2.21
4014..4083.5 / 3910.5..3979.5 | 1.86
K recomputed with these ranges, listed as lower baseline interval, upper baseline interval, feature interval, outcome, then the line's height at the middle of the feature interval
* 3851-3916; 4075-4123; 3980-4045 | -0.18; 9.79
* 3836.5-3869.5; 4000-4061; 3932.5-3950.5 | 0.45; 8.68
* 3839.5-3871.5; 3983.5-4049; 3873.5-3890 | 0.11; 6.7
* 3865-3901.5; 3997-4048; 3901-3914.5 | -0.12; 7.51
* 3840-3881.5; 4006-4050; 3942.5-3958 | 0.07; 8.99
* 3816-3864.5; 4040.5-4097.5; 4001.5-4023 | -0.17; 10.2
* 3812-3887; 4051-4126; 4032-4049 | -0.13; 10.4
